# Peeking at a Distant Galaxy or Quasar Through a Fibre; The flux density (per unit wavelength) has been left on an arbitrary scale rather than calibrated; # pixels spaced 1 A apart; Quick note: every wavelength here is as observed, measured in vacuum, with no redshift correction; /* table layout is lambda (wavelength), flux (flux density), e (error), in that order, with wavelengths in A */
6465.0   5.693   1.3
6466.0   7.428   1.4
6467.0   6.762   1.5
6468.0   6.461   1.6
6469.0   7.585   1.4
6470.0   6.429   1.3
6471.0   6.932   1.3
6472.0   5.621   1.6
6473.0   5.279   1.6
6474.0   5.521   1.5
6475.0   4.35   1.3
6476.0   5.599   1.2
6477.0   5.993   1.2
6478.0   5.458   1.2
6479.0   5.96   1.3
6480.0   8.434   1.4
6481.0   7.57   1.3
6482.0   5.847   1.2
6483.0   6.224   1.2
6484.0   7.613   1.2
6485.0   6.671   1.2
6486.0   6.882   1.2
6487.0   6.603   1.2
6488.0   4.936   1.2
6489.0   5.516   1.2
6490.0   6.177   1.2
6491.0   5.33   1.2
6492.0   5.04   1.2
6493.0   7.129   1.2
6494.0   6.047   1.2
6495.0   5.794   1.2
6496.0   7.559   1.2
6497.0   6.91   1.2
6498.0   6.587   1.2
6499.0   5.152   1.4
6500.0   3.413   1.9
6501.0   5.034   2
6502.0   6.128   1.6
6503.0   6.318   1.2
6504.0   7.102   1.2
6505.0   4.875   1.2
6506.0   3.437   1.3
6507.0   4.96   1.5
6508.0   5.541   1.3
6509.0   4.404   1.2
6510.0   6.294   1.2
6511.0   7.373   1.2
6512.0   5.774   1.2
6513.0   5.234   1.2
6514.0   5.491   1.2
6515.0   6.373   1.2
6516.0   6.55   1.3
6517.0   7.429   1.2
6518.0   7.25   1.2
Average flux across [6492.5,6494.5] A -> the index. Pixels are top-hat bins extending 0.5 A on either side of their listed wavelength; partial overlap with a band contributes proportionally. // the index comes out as 6.59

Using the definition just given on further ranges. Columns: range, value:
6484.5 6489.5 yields 6.12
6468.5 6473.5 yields 6.37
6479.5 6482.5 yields 7.28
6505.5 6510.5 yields 4.93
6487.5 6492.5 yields 5.4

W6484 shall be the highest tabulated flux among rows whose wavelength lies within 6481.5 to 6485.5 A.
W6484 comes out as 7.613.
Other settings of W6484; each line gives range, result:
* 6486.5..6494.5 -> 7.129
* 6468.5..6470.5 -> 7.585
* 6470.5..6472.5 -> 6.932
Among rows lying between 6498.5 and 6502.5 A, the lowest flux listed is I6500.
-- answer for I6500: 3.413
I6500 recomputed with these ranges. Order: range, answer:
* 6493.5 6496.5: 5.794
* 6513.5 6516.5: 5.491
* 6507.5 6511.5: 4.404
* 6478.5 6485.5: 5.847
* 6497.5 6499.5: 5.152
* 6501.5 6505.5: 4.875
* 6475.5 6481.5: 5.458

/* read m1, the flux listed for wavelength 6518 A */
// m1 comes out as 7.25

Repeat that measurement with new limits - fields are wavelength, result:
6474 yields 5.521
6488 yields 4.936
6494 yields 6.047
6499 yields 5.152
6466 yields 7.428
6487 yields 6.603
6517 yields 7.429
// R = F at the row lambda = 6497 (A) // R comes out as 6.91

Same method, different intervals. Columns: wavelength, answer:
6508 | 5.541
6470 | 6.429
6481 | 7.57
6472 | 5.621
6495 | 5.794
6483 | 6.224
